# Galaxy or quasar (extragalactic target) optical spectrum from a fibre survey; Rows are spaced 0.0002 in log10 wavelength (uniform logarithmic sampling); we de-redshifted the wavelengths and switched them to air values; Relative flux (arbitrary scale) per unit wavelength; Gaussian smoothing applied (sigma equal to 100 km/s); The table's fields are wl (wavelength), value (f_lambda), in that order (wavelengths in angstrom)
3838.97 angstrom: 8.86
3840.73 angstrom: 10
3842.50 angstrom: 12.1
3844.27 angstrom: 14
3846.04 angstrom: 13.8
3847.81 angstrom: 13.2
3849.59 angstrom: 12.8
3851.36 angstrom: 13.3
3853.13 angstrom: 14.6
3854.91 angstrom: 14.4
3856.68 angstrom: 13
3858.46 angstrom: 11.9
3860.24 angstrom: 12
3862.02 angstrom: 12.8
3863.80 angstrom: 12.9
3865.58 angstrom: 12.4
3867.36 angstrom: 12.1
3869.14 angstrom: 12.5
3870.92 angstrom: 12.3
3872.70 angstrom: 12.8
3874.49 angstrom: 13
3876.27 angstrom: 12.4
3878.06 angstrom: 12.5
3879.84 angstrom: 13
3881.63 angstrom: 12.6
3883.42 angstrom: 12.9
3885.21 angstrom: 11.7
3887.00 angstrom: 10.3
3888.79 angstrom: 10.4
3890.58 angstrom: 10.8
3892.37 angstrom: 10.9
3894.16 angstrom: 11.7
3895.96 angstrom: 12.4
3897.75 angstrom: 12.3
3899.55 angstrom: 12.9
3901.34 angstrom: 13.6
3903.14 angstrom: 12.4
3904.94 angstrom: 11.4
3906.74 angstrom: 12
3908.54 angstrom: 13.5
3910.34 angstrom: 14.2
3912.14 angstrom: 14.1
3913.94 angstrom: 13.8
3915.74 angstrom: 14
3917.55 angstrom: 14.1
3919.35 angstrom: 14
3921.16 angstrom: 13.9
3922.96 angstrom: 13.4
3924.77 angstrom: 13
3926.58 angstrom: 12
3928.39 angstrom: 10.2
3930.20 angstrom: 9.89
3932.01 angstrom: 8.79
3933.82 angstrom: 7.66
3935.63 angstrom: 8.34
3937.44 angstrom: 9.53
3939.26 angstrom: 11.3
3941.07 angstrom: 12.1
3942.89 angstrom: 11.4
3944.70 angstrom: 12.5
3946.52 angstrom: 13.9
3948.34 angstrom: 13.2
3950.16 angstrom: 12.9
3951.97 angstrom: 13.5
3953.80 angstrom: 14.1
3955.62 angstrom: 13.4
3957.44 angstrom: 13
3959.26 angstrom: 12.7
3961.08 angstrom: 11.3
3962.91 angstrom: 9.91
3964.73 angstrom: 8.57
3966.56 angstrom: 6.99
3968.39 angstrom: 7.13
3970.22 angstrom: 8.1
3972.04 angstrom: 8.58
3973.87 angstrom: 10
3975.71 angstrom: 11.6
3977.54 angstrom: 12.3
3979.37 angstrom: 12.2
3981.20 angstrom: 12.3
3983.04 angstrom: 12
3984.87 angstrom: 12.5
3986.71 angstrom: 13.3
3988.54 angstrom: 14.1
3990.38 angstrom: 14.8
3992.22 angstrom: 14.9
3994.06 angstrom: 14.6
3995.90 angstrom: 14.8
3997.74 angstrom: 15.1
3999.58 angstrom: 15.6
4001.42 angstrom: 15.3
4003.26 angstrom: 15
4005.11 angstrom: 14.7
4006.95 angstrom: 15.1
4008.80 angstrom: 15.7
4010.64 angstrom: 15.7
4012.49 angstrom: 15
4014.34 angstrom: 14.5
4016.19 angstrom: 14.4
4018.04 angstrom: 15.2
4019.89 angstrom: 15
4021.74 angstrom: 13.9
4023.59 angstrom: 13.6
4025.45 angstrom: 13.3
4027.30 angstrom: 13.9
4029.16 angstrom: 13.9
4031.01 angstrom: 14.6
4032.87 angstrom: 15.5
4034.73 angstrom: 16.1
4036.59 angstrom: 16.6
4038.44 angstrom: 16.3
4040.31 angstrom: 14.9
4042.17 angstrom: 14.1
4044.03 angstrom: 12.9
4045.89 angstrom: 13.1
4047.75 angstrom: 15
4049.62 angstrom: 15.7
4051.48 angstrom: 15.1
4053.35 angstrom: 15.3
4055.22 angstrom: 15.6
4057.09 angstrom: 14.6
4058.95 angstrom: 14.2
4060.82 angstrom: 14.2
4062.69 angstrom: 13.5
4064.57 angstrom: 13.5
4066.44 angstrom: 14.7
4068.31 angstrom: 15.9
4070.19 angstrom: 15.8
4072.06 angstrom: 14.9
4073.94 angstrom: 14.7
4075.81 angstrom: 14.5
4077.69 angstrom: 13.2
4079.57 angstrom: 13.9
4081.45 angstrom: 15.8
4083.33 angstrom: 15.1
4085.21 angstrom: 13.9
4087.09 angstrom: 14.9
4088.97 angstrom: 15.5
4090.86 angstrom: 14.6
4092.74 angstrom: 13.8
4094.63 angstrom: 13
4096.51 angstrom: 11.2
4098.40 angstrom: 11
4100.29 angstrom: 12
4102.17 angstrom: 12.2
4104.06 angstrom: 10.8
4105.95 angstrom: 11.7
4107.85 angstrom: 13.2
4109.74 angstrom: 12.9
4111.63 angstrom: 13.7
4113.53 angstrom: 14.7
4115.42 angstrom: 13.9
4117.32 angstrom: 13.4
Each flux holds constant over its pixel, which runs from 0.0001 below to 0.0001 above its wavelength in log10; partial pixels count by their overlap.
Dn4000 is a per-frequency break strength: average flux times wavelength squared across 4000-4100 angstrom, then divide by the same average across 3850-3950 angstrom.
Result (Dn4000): 1.28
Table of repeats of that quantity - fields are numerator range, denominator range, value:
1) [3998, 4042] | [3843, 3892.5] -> 1.28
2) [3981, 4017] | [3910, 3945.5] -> 1.27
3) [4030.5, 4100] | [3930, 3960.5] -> 1.31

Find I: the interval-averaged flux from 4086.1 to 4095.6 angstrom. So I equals 14.4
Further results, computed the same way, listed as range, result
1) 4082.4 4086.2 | 14.5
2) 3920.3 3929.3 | 12.5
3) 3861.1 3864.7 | 12.8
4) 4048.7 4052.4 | 15.4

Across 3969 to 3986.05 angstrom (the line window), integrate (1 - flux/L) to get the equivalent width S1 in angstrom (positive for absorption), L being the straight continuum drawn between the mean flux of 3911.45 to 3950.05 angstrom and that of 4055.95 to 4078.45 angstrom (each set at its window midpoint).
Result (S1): 2.41 angstrom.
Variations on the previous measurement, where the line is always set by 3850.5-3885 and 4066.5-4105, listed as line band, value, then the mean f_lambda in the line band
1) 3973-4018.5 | -2.1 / 14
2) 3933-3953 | 2.5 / 11.5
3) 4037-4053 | -1.3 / 14.7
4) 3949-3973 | 4.4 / 10.8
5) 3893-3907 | 0.7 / 12.3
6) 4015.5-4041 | -2.3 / 14.8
